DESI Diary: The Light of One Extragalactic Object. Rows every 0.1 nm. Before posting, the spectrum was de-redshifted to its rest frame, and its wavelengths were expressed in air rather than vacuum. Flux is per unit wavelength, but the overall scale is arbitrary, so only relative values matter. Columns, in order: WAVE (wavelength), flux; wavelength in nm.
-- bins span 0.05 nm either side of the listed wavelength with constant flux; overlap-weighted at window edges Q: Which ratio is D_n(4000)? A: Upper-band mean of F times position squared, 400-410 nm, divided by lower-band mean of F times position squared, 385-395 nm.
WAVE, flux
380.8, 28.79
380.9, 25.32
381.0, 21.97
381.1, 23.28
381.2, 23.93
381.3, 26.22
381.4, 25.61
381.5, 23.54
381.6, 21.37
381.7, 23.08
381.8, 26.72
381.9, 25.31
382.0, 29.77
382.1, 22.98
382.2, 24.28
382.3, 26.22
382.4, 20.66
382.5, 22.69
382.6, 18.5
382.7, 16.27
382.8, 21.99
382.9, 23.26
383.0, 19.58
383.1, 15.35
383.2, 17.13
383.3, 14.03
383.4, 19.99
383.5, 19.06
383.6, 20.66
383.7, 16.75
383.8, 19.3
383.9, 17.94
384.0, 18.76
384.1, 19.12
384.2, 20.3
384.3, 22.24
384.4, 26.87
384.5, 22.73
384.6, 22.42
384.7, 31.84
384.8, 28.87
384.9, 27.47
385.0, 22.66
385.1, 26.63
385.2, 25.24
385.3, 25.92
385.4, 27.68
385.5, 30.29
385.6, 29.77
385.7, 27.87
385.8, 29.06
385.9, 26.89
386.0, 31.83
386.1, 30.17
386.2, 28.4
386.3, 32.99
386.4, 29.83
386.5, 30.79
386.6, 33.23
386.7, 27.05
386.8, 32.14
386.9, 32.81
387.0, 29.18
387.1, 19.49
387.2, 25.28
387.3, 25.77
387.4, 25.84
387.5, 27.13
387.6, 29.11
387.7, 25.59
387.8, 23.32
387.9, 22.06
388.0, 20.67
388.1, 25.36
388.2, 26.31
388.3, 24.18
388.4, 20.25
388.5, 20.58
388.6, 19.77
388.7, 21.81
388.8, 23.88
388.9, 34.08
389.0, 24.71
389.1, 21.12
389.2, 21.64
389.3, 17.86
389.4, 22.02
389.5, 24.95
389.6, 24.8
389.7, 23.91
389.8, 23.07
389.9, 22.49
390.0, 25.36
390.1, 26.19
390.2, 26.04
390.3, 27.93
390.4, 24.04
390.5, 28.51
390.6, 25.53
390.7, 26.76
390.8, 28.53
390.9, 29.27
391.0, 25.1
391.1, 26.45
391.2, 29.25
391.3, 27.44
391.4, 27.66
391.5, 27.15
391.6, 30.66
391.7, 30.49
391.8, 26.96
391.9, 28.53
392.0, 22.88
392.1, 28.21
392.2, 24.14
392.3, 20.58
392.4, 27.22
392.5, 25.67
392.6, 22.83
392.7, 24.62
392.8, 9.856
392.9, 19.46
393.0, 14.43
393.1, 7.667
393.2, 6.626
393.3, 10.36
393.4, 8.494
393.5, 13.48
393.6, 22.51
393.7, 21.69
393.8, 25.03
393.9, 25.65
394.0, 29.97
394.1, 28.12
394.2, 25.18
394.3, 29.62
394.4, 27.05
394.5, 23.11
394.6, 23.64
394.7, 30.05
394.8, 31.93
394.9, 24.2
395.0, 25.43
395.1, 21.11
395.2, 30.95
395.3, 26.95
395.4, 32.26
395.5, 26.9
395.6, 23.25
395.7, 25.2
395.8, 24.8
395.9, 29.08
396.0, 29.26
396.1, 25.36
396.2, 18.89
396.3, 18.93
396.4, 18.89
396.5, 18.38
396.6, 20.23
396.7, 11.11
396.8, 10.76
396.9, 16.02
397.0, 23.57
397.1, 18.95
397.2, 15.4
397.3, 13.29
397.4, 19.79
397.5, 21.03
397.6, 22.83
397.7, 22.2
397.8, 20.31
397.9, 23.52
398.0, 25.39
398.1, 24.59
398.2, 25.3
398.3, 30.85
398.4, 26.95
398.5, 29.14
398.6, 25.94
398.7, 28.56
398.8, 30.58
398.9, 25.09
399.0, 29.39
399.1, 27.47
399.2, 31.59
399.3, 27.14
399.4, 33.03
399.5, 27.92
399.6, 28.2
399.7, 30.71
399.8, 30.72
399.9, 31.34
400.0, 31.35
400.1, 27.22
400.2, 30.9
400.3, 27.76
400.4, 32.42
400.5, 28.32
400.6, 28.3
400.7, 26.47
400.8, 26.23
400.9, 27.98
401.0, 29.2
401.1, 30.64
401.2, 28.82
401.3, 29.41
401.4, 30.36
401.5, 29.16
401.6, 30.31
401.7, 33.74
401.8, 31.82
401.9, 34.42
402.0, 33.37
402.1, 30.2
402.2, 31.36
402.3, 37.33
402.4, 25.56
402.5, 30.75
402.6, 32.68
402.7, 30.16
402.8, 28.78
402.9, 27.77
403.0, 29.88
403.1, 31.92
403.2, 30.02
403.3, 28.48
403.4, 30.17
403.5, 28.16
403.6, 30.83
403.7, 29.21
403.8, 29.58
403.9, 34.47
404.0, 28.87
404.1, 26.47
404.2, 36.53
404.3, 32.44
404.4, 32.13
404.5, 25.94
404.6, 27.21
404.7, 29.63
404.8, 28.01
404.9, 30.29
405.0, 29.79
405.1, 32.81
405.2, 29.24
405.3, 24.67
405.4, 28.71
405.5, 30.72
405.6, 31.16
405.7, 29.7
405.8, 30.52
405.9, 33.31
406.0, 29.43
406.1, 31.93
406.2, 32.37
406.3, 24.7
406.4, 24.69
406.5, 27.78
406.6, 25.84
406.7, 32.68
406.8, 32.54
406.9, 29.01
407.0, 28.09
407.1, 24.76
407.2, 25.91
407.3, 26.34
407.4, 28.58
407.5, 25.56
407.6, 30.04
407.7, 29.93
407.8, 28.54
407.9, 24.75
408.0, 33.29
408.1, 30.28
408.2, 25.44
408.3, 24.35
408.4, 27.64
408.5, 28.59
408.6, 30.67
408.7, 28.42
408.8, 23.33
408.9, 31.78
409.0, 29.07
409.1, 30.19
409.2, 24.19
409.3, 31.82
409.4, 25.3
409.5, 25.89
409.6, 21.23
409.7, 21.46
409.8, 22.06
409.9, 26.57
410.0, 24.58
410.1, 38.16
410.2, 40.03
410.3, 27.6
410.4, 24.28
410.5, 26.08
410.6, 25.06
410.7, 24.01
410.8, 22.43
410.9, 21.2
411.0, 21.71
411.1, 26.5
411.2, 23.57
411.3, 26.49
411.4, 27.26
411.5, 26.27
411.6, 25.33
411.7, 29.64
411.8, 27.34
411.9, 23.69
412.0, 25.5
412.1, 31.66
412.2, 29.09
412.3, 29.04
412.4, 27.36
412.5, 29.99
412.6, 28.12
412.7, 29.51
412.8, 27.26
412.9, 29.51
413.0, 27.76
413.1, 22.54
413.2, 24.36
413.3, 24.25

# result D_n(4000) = 1.3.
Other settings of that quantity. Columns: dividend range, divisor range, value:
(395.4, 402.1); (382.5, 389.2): 1.14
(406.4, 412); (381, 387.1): 1.25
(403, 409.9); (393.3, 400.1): 1.23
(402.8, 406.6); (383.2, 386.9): 1.29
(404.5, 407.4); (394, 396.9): 1.26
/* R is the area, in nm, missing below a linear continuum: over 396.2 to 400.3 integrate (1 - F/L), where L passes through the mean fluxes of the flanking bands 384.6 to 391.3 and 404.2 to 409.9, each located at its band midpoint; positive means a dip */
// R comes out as 0.46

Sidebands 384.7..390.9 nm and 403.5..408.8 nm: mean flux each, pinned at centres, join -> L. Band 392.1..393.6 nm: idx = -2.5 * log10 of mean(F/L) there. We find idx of 0.476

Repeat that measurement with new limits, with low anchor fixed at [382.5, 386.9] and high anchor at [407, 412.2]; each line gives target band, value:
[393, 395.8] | 0.11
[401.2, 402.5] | -0.19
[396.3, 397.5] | 0.44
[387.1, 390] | 0.05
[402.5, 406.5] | -0.13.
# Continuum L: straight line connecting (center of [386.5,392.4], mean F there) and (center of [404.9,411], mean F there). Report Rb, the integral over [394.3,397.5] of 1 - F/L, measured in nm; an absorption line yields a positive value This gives 0.44 nm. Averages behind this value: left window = 25.7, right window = 28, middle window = 22.8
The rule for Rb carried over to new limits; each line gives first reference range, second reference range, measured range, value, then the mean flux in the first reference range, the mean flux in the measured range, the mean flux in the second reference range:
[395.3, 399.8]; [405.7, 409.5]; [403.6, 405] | -0.159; 24.2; 30.1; 28.4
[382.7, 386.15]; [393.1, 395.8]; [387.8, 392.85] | -0.279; 23.4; 24.8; 23.5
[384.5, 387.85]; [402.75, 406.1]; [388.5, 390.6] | 0.305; 27.9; 24.2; 29.9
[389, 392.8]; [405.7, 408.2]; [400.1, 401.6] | -0.084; 25.3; 29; 28.7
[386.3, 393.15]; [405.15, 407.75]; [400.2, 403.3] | -0.272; 25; 30.2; 28.8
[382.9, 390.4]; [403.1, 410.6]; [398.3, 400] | -0.122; 24.6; 29.1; 28.7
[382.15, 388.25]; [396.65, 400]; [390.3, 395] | 0.135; 24.6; 23.9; 24.6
